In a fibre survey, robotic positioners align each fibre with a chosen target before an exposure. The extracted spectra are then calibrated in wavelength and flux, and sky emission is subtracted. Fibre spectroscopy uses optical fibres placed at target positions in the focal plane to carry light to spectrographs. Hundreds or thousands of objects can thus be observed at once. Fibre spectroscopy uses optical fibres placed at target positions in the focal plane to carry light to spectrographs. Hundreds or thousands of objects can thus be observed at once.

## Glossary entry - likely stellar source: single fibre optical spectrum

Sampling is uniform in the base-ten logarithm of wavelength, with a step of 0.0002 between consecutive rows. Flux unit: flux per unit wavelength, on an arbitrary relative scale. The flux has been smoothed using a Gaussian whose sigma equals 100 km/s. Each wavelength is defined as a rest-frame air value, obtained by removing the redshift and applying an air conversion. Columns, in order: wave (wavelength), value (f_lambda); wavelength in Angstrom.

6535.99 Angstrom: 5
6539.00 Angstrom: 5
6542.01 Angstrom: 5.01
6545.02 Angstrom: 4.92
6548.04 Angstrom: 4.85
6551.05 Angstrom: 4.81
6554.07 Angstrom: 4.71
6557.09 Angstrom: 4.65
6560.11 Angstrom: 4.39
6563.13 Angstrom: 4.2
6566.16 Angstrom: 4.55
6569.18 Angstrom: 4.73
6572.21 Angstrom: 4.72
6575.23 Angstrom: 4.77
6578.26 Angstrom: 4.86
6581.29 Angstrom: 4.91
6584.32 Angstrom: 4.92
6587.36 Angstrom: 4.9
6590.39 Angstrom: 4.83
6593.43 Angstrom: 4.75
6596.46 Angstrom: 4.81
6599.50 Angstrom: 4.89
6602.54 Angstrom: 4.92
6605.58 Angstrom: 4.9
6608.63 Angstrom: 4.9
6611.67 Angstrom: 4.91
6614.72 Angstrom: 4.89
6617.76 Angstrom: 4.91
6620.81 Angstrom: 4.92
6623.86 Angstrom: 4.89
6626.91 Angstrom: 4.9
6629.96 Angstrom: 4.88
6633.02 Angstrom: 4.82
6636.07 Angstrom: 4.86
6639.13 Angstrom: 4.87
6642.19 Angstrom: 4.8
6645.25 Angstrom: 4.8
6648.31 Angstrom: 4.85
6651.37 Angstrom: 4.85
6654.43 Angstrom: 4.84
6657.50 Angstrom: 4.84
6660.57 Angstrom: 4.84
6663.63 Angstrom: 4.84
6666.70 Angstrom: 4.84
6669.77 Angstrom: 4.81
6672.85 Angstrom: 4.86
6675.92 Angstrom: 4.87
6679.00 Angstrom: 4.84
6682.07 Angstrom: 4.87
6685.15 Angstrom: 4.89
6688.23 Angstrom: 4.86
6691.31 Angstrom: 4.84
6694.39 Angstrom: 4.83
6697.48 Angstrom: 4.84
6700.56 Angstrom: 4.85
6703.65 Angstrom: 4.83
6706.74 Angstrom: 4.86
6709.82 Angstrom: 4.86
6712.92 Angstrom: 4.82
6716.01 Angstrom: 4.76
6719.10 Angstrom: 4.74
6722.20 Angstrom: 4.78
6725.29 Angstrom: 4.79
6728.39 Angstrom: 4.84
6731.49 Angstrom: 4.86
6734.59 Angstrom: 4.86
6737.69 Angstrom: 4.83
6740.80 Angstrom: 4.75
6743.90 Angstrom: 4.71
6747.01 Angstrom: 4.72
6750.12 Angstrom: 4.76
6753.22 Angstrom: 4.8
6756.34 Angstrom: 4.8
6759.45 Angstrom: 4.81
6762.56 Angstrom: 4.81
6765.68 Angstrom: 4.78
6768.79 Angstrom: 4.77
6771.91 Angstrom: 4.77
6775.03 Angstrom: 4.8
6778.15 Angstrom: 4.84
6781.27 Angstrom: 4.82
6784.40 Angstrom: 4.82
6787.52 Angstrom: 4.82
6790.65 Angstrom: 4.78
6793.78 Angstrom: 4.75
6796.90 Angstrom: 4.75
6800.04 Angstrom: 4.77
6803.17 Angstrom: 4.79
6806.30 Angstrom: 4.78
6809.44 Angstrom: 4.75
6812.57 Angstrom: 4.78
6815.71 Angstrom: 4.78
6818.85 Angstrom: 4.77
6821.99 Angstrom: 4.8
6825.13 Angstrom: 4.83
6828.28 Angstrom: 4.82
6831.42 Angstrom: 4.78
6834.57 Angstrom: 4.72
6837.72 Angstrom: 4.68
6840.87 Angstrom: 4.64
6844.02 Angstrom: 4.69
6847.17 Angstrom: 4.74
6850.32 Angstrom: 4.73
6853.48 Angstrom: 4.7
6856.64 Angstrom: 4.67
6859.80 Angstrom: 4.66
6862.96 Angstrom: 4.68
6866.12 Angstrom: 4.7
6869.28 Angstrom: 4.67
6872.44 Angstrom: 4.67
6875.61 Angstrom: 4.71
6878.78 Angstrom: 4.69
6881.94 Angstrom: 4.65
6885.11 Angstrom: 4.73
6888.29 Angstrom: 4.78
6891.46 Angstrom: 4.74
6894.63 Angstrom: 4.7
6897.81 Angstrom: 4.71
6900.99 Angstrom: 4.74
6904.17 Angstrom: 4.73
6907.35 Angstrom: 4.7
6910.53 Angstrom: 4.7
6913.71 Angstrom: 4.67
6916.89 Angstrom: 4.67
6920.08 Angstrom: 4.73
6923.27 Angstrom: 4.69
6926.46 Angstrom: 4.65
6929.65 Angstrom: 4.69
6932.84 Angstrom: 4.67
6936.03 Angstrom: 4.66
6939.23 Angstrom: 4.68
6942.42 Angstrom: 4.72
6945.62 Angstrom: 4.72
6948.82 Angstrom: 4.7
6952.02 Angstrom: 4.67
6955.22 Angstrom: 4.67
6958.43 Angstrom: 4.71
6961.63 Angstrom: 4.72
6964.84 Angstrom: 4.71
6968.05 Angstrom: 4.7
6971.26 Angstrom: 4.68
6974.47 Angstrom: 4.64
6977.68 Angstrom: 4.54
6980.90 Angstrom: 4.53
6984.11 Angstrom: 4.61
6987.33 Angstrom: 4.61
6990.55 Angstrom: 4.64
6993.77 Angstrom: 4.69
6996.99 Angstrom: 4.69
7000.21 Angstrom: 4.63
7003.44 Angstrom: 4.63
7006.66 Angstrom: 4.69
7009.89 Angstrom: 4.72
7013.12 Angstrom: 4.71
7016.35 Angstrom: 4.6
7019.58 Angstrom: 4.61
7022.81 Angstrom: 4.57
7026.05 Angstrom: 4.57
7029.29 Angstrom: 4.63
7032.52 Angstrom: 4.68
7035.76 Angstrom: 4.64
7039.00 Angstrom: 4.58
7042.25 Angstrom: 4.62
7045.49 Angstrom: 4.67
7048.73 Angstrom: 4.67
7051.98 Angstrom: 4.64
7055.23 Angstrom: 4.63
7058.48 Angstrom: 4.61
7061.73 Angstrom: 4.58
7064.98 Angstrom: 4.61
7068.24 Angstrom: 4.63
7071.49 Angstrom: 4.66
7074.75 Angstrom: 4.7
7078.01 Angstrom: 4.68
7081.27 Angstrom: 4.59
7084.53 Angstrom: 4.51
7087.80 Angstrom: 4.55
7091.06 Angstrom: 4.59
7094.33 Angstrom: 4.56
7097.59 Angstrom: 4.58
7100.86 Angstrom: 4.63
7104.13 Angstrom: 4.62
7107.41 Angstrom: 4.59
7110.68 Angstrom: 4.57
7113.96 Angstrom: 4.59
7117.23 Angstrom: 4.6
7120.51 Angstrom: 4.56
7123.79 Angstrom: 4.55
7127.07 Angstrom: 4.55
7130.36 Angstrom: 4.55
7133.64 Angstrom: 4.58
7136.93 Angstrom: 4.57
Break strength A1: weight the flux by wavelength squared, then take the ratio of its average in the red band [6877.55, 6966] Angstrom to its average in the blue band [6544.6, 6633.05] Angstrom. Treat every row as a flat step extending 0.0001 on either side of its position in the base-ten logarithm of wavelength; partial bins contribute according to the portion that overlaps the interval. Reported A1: 1.1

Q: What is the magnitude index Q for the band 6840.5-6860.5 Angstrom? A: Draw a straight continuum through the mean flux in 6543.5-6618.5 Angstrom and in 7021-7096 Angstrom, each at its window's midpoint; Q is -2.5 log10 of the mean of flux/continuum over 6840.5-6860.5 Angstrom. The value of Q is 0.00 mag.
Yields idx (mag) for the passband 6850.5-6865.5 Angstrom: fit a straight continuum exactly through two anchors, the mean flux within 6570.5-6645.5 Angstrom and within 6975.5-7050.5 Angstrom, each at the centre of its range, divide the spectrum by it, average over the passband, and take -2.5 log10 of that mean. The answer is 0.009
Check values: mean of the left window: 4.86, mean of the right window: 4.63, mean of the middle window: 4.68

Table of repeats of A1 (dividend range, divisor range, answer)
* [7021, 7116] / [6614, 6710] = 1.07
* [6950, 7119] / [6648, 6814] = 1.05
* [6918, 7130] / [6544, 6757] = 1.07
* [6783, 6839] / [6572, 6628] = 1.04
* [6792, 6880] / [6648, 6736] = 1.02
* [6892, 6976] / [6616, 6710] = 1.05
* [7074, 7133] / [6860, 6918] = 1.04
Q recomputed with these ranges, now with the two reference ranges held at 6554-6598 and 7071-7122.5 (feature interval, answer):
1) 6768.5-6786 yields -0.03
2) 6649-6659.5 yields -0.03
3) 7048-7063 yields 0.00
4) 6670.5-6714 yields -0.04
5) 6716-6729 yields -0.02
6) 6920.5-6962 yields -0.01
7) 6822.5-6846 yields -0.02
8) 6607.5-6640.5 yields -0.04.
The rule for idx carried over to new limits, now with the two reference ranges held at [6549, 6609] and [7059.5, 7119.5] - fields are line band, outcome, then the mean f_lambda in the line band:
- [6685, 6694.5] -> -0.030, 4.85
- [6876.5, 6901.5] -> -0.013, 4.72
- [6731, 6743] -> -0.025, 4.82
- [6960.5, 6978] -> -0.008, 4.67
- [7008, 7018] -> -0.012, 4.68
